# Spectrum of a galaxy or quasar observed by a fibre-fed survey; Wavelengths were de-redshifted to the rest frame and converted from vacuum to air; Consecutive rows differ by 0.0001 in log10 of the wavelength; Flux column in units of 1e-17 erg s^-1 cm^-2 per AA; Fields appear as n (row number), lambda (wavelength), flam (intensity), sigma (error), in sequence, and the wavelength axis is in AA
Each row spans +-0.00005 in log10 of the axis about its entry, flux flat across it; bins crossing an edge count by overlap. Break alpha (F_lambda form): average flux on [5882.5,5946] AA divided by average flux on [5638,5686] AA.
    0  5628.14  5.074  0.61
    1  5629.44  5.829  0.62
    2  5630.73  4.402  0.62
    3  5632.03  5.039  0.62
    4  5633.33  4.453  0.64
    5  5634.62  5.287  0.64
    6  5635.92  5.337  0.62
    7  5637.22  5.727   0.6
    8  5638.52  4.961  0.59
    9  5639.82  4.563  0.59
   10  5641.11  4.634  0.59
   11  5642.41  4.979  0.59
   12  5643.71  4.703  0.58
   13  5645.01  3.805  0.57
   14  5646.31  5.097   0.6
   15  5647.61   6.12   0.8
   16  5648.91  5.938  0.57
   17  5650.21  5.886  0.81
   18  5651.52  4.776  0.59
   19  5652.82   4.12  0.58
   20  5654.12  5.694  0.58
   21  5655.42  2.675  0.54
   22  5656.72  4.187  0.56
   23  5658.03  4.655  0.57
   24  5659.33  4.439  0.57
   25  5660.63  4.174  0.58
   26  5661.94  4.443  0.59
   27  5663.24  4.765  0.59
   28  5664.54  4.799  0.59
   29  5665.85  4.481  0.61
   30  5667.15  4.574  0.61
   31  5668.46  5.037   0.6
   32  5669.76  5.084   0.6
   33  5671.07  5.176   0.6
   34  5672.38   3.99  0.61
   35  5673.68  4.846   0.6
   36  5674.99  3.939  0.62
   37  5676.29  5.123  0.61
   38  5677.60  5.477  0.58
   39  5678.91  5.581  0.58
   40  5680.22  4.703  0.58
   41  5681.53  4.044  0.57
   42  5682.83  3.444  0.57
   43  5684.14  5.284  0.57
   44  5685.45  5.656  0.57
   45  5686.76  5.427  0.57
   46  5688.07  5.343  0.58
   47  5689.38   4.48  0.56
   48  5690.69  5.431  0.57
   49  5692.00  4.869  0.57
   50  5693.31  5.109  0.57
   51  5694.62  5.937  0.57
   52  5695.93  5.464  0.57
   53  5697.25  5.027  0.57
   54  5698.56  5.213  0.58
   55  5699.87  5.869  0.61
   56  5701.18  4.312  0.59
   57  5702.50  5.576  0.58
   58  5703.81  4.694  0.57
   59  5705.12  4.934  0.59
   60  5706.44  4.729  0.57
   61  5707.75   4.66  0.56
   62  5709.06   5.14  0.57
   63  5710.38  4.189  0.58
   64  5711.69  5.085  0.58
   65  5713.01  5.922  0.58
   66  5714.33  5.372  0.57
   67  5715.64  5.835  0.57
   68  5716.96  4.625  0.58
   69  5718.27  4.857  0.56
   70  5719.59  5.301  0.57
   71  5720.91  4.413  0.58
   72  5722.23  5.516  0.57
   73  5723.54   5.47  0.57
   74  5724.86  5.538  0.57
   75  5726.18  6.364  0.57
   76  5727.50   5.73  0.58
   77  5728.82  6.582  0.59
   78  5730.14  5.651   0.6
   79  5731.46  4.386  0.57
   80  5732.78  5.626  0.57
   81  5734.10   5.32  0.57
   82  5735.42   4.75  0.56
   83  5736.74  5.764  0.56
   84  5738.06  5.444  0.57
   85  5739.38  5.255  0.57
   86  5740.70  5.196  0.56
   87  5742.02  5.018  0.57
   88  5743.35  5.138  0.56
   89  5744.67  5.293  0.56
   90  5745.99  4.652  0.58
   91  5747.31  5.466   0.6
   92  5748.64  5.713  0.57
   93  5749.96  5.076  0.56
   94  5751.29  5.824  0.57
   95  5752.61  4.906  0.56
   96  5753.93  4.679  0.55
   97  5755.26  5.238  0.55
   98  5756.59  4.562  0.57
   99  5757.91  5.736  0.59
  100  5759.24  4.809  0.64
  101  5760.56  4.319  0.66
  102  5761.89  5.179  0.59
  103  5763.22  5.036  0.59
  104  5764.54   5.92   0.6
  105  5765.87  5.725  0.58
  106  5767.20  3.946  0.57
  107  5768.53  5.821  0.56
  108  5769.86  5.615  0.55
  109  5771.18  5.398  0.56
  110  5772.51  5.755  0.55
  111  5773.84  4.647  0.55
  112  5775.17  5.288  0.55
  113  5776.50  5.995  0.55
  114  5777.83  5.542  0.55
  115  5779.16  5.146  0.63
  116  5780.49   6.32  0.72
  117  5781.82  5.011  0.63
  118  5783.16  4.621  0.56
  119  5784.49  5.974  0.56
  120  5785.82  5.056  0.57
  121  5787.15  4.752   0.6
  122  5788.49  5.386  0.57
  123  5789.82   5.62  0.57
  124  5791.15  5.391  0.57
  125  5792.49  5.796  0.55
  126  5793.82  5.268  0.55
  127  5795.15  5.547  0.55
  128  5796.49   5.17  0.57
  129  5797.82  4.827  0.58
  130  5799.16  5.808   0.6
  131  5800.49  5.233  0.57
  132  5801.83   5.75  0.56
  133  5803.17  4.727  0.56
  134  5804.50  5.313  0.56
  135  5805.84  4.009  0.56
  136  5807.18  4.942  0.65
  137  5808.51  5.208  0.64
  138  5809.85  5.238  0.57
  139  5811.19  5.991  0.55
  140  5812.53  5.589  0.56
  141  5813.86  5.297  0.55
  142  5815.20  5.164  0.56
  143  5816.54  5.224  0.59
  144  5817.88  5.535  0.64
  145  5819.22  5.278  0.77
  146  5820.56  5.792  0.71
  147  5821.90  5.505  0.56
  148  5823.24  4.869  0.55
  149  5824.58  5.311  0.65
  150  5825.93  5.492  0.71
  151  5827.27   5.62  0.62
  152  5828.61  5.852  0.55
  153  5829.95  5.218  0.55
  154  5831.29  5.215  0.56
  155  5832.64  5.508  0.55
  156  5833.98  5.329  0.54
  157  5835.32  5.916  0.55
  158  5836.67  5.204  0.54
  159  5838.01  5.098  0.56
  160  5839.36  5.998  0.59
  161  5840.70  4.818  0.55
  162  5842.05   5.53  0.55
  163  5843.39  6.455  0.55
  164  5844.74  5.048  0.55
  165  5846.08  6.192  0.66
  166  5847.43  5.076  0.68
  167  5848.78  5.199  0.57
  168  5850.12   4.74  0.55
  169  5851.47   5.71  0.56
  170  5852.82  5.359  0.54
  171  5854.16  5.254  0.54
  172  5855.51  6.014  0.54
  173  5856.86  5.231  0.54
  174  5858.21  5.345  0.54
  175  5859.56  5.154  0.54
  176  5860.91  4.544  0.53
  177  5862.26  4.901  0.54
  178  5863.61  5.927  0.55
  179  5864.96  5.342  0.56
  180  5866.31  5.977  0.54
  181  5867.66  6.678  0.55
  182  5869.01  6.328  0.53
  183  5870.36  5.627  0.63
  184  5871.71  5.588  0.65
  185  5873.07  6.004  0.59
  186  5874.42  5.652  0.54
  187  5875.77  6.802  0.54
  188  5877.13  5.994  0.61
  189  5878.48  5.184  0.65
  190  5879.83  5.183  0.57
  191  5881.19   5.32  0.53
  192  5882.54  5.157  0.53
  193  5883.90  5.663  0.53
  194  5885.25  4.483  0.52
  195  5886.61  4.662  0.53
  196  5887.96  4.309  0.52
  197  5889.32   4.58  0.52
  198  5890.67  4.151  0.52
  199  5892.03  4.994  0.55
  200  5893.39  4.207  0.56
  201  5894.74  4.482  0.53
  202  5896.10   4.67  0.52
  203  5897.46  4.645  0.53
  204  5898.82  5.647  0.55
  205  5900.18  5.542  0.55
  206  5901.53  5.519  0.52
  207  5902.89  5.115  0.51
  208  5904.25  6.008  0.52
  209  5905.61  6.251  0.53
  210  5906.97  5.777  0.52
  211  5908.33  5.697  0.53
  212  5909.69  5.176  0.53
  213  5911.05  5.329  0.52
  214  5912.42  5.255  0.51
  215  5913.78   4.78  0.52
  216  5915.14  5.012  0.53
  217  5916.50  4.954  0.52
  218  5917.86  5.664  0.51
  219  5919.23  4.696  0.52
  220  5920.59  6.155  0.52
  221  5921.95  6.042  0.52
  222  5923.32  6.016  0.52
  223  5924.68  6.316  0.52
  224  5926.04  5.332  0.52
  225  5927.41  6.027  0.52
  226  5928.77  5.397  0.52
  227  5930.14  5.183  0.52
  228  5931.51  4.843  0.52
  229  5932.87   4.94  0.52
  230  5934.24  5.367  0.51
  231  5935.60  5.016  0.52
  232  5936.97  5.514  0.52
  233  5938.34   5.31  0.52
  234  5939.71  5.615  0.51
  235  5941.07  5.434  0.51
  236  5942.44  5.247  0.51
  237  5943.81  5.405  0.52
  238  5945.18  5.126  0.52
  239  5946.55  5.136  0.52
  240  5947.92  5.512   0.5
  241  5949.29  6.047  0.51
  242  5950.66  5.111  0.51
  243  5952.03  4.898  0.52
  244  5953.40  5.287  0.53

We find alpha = 1.1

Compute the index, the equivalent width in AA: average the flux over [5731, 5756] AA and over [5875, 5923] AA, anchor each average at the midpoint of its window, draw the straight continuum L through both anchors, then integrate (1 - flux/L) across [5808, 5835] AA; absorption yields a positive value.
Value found -1.0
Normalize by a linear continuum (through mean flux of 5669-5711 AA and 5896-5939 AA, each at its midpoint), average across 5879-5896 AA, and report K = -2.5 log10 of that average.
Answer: 0.13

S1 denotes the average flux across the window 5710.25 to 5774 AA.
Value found 5.27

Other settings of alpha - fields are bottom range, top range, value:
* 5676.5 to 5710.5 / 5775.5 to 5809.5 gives 1.05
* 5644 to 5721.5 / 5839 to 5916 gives 1.09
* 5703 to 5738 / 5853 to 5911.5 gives 1.02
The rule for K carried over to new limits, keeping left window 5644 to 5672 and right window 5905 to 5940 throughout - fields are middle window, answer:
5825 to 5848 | -0.06 mag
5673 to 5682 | -0.01 mag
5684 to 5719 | -0.06 mag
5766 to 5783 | -0.06 mag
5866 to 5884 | -0.09 mag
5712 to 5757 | -0.08 mag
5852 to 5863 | 0.01 mag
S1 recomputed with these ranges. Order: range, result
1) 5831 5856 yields 5.46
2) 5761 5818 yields 5.31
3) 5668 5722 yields 5.01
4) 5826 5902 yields 5.35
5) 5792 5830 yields 5.33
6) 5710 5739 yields 5.36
